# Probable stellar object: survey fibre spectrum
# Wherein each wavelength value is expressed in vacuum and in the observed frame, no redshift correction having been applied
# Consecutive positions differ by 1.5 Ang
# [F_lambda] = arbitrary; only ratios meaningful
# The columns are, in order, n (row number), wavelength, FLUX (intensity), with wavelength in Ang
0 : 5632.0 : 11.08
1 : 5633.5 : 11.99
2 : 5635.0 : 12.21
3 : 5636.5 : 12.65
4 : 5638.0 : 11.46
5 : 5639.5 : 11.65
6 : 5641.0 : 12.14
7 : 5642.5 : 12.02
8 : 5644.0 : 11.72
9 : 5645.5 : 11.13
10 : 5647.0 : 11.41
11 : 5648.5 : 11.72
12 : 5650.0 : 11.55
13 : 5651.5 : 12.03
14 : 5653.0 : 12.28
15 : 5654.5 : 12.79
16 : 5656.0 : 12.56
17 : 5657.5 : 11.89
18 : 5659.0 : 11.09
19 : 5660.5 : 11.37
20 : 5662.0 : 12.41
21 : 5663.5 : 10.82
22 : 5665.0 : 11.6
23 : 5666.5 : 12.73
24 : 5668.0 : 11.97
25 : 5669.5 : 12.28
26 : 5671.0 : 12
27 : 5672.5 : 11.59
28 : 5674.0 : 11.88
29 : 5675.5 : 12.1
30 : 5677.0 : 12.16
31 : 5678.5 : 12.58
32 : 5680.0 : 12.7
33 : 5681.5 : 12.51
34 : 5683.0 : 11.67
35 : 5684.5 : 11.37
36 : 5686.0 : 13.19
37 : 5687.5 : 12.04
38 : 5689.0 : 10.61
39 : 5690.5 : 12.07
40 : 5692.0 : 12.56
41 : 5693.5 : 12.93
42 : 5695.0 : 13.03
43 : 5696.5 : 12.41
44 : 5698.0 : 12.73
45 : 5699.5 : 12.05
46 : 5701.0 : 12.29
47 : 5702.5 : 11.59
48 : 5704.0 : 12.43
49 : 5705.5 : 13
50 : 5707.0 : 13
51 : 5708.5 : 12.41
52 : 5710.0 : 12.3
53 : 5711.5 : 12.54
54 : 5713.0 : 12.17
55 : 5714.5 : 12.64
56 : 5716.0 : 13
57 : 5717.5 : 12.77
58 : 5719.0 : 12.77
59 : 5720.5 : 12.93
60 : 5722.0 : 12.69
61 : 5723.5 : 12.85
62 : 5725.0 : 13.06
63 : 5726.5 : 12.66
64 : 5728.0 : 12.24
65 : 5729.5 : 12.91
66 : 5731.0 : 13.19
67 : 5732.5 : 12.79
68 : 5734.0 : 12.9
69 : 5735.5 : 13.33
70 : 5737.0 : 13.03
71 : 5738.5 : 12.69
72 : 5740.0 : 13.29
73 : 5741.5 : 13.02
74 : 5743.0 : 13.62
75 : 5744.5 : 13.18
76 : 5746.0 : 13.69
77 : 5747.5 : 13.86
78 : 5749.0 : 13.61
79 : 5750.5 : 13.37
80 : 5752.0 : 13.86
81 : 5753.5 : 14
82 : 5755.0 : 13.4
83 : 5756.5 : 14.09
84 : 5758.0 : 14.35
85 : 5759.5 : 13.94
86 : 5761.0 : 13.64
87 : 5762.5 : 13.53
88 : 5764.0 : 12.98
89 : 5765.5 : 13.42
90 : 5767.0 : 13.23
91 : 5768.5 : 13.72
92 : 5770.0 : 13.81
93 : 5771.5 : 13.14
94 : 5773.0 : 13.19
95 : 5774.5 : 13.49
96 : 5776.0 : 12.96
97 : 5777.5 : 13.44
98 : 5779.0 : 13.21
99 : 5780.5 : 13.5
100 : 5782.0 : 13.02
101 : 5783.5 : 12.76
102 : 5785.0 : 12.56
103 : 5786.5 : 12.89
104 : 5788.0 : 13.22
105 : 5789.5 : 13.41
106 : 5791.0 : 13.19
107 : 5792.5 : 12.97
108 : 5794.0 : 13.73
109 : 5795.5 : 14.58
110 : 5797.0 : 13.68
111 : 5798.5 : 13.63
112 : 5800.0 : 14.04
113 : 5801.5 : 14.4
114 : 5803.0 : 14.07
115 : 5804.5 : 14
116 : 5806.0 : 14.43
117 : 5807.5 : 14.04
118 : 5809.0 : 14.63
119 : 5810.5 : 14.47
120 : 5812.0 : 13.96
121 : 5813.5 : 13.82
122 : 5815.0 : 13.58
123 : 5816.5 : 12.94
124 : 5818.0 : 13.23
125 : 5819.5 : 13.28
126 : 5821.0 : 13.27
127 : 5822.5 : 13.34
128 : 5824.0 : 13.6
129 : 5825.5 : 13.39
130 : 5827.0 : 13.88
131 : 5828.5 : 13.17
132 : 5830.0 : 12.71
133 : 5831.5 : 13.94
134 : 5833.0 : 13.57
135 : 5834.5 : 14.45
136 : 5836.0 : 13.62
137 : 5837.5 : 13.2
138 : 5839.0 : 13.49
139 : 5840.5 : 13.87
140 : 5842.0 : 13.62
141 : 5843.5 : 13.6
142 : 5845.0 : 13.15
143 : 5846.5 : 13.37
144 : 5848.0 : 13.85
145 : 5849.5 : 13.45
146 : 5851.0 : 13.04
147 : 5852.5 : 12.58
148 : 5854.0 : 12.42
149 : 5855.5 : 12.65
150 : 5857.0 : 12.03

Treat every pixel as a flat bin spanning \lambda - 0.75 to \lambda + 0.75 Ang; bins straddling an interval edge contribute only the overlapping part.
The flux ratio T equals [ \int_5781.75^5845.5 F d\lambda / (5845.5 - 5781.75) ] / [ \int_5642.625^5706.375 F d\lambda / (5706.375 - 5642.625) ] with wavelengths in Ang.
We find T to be 1.1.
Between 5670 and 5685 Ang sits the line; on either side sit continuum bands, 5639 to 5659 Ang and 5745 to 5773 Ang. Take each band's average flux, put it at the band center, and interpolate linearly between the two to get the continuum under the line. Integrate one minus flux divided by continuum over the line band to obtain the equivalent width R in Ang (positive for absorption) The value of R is 0.3 Ang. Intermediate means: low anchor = 11.9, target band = 12.1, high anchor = 13.6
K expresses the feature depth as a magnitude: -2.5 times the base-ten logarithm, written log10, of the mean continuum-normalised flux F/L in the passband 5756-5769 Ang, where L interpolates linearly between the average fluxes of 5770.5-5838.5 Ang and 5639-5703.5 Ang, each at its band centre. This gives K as -0.05 mag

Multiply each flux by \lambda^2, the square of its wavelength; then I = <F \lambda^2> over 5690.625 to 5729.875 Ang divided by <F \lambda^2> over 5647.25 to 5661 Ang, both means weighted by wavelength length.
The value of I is 1.1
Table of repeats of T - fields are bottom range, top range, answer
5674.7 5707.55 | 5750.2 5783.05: 1.10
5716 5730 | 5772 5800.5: 1.04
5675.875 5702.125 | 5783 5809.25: 1.11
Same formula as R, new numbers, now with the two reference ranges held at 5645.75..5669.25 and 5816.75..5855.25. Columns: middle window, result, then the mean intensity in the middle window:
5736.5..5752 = -0.9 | 13.4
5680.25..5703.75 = -0.1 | 12.2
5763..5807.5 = -1.8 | 13.5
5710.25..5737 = -0.8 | 12.8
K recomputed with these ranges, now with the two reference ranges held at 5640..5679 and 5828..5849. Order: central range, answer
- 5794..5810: -0.073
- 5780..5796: -0.012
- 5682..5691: 0.029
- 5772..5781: -0.025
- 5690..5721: -0.019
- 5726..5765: -0.055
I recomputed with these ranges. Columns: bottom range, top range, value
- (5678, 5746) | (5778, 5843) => 1.11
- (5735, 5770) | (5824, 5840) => 1.03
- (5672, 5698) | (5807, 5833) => 1.17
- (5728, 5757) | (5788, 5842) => 1.05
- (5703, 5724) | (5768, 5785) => 1.07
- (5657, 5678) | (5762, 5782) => 1.17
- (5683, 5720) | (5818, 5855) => 1.13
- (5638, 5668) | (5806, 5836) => 1.22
